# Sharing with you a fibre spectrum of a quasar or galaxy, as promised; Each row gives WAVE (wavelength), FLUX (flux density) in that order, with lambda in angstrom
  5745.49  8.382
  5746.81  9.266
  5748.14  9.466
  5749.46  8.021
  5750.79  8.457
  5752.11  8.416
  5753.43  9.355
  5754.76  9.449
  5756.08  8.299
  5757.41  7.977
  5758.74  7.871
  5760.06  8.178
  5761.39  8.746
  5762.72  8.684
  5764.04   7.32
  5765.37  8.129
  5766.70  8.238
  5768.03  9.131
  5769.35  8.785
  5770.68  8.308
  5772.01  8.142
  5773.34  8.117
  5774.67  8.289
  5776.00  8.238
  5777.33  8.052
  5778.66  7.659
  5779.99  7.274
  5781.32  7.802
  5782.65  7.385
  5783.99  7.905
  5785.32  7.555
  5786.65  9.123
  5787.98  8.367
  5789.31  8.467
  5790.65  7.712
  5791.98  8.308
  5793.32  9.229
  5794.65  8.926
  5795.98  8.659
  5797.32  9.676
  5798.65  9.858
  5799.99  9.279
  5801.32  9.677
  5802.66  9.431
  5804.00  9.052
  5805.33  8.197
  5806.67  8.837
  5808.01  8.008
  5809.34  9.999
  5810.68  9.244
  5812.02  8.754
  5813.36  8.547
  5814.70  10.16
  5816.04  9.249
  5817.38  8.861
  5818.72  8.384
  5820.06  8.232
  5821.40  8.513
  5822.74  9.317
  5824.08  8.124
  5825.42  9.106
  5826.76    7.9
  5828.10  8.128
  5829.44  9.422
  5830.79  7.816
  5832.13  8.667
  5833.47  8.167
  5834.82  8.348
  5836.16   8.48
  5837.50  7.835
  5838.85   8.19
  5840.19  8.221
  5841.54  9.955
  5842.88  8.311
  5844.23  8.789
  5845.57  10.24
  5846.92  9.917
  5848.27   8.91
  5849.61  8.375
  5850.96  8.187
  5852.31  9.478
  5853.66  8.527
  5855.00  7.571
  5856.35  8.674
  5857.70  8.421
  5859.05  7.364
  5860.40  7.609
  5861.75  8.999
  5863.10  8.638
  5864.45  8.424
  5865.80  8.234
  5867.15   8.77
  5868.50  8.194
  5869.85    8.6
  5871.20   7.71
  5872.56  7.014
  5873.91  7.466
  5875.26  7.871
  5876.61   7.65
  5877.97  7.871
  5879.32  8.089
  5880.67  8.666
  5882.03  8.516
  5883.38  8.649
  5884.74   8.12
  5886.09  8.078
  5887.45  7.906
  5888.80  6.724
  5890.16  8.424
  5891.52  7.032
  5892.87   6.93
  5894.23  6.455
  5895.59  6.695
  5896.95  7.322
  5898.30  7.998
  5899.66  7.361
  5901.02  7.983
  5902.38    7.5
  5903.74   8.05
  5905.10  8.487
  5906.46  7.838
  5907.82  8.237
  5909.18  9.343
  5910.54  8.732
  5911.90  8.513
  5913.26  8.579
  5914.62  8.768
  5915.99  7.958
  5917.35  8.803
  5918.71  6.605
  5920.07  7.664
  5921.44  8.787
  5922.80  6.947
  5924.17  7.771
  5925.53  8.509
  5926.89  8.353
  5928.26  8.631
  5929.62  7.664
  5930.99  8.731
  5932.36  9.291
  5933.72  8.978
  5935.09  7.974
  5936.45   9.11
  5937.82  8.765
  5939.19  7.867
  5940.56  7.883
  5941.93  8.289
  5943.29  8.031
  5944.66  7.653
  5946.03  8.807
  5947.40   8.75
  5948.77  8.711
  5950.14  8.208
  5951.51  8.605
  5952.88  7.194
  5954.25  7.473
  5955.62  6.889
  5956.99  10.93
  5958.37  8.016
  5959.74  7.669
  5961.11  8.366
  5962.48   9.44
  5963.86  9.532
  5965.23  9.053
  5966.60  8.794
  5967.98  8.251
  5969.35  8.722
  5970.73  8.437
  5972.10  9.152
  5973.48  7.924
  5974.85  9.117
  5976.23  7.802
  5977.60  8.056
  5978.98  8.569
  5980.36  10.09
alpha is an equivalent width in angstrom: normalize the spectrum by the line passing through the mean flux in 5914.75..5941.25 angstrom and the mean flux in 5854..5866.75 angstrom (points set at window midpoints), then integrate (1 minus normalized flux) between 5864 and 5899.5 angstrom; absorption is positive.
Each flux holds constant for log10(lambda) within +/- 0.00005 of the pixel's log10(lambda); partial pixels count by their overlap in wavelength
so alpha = 1.8 angstrom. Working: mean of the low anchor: 8.24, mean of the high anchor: 8.23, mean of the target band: 7.81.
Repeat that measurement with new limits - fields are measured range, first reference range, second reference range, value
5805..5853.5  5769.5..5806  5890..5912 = -3.11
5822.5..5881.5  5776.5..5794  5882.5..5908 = -4.38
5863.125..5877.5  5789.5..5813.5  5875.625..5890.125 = 0.29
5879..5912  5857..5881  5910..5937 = 1.21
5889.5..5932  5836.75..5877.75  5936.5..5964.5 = 2.09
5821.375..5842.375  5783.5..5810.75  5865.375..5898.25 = -0.26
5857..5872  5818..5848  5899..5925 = 0.30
